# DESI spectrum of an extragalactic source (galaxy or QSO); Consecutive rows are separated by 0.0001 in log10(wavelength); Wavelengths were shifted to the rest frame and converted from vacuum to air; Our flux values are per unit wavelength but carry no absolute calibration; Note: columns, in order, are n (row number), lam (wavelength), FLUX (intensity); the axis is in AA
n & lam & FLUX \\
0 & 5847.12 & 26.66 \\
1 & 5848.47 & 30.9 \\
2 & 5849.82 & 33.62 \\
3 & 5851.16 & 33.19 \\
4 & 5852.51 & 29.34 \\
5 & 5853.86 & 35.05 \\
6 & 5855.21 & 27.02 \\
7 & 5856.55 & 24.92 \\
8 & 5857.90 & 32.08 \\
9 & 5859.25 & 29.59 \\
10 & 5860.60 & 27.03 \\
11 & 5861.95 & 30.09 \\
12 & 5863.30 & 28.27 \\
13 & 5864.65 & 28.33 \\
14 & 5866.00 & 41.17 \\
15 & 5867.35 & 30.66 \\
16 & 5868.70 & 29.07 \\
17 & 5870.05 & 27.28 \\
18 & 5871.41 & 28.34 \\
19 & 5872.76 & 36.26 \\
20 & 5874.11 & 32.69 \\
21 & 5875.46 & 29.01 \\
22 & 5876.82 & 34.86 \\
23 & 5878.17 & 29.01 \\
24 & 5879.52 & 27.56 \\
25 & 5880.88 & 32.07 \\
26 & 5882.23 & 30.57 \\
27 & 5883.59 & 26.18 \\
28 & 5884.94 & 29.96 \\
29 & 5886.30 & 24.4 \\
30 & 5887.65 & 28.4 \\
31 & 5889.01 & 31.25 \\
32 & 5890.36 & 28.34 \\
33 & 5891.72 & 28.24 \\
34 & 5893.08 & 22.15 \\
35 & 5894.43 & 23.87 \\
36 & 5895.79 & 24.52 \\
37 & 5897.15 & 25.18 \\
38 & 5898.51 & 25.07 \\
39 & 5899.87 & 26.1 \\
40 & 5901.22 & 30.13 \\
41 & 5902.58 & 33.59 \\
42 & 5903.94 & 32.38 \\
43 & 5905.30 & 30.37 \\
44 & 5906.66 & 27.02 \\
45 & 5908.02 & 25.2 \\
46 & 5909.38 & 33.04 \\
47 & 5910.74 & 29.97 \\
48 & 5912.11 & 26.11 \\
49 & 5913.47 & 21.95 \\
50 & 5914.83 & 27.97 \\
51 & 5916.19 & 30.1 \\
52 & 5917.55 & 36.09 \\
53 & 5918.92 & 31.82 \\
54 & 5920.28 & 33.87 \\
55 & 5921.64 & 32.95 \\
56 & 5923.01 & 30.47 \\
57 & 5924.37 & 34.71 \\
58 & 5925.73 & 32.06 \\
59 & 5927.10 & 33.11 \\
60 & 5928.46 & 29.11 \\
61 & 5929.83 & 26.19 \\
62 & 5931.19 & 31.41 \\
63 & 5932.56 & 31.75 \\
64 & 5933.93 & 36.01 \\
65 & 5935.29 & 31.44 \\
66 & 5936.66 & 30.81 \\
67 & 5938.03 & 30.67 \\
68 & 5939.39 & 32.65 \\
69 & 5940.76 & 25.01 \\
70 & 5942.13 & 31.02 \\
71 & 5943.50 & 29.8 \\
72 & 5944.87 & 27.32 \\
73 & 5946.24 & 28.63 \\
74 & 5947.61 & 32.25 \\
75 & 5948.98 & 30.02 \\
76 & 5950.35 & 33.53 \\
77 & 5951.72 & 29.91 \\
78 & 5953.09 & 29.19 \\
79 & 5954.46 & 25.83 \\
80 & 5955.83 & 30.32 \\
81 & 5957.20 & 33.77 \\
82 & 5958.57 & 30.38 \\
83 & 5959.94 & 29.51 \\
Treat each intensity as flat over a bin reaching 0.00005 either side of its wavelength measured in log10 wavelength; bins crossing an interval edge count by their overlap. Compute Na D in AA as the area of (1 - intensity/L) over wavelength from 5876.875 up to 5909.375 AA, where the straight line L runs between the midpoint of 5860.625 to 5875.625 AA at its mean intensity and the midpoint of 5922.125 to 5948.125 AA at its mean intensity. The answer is 2.9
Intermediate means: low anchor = 30.9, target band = 28.1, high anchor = 30.8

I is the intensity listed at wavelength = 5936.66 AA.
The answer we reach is 30.81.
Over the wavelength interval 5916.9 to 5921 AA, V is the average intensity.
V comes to 33.9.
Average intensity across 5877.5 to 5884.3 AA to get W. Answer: 29.1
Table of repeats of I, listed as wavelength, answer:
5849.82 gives 33.62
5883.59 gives 26.18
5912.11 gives 26.11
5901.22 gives 30.13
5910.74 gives 29.97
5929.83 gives 26.19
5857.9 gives 32.08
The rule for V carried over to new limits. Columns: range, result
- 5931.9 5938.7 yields 32.1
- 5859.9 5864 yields 28.5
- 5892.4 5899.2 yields 24.2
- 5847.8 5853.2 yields 31.8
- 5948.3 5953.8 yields 30.7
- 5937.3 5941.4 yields 29.5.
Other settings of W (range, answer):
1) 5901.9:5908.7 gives 29.7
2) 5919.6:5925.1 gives 33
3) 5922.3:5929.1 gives 31.9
